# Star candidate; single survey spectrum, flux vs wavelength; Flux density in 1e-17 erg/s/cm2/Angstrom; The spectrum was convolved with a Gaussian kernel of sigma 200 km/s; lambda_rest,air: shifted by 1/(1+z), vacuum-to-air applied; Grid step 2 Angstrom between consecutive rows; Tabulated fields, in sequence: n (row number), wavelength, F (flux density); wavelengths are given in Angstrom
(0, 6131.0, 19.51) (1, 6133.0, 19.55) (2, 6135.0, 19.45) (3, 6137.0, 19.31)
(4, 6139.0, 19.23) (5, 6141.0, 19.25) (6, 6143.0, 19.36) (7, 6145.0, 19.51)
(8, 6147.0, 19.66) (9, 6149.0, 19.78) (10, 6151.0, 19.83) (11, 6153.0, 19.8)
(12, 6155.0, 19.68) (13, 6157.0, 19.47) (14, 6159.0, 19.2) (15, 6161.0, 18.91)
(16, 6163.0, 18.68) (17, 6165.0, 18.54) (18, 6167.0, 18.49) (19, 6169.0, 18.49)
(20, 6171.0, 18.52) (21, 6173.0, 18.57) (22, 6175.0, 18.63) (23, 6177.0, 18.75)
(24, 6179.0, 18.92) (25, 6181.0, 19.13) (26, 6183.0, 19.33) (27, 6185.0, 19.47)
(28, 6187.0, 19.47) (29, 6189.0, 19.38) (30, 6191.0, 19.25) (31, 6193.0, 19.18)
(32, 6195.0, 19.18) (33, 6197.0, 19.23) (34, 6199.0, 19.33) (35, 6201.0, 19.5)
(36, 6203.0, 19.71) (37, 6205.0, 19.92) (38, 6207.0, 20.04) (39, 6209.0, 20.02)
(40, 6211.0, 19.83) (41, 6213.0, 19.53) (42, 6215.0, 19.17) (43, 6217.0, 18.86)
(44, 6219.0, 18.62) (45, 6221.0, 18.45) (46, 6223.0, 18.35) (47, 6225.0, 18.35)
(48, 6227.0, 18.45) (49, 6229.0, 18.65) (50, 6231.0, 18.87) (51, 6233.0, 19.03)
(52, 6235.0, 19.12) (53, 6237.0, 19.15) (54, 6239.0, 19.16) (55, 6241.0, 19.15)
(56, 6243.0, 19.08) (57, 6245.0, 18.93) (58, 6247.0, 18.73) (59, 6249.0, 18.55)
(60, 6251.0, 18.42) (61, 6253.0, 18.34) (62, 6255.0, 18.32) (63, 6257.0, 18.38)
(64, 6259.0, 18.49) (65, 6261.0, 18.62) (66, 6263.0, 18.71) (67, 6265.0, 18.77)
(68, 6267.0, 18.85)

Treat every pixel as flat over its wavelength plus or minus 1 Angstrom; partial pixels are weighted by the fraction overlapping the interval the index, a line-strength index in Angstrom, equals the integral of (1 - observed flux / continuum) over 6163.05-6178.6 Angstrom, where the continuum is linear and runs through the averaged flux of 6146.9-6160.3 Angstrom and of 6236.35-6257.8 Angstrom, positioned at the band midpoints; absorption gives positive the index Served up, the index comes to 0.7 Angstrom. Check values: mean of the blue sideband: 19.6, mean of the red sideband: 18.7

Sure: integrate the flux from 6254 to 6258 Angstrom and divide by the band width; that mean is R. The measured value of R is 18.4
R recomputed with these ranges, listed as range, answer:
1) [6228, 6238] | 19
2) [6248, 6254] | 18.4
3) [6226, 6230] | 18.5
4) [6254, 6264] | 18.5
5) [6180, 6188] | 19.3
